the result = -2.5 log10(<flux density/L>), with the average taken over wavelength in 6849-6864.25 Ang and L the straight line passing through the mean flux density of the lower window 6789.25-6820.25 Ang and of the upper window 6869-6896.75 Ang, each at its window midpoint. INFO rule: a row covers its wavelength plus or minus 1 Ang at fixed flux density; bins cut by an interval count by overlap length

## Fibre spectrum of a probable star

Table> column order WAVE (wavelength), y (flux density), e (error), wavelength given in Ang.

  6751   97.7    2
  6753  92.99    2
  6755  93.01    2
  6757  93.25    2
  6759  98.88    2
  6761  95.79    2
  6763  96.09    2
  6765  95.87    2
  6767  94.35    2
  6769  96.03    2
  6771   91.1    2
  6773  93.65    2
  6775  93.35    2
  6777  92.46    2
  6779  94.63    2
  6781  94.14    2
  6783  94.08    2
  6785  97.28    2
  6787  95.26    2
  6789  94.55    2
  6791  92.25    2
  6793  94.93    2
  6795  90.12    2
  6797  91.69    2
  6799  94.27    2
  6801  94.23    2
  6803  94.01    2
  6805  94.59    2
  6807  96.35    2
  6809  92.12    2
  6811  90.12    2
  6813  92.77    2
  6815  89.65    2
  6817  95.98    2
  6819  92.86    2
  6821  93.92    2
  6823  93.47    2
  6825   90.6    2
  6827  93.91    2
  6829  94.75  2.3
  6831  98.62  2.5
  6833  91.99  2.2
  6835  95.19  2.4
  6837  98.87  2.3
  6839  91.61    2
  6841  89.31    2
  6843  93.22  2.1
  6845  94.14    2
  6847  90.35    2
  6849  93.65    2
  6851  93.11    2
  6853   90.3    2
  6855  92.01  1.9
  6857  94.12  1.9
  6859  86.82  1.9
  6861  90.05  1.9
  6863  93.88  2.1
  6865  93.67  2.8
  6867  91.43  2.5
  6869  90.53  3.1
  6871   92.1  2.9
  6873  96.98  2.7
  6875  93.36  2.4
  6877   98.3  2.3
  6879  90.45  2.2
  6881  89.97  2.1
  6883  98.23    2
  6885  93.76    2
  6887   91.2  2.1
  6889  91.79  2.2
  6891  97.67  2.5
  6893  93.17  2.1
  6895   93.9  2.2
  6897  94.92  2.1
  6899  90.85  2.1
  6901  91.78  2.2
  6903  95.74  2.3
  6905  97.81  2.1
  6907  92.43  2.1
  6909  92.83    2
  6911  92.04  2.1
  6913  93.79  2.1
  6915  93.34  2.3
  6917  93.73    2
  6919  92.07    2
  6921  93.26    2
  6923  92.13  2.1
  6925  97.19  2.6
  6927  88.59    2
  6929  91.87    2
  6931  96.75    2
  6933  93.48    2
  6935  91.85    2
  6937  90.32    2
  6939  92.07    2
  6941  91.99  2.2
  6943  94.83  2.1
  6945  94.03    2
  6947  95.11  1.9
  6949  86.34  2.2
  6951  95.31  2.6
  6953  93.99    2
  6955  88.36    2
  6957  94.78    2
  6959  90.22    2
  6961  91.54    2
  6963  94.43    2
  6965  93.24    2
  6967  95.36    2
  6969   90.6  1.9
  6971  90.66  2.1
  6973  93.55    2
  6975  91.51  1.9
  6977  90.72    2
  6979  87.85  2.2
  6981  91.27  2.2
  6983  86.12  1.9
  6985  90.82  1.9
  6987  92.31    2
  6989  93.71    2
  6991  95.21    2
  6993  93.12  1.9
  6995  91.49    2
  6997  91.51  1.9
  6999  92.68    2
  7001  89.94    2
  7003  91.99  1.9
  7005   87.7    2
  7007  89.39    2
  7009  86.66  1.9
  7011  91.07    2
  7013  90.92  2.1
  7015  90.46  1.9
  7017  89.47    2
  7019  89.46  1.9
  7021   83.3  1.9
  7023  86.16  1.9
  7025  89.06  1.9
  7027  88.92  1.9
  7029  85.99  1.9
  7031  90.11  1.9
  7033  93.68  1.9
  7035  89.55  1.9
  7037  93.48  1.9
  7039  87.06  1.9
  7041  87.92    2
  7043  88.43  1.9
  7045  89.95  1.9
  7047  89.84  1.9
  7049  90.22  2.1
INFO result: 0.02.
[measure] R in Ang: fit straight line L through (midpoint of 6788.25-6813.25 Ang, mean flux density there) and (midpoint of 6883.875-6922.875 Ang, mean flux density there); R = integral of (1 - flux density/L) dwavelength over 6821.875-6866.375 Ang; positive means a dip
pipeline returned 0.2 Ang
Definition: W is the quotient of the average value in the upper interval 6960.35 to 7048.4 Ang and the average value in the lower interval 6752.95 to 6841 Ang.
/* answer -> 0.96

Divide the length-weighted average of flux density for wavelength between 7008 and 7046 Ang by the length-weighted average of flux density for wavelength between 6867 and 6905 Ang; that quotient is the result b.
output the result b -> 0.95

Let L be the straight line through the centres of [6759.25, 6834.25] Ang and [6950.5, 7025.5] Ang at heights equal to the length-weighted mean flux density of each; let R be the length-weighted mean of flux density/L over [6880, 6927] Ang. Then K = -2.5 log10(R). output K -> -0.02 mag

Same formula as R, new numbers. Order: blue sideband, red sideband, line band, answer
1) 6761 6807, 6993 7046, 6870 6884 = -0.29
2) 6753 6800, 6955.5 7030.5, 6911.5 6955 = -0.59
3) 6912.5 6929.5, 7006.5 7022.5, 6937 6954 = -0.19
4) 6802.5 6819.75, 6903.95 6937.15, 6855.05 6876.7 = 0.16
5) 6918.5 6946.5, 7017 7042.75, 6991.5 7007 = -0.20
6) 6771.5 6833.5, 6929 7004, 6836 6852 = 0.04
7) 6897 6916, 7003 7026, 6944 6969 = -0.38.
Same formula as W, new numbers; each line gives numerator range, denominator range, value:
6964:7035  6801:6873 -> 0.97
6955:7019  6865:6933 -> 0.98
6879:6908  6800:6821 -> 1.00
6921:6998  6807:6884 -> 0.99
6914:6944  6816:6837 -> 0.98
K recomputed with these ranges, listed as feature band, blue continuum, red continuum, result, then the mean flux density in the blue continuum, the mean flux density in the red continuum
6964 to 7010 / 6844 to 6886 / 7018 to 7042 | -0.02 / 92.7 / 88.7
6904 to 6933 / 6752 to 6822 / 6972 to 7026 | -0.02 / 93.9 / 90.3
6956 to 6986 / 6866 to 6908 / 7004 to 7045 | -0.01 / 93.6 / 89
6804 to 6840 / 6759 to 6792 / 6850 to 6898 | 0.00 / 94.6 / 93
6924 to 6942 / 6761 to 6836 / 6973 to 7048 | -0.01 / 93.8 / 90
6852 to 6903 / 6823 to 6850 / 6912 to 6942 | 0.00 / 93.6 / 92.8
